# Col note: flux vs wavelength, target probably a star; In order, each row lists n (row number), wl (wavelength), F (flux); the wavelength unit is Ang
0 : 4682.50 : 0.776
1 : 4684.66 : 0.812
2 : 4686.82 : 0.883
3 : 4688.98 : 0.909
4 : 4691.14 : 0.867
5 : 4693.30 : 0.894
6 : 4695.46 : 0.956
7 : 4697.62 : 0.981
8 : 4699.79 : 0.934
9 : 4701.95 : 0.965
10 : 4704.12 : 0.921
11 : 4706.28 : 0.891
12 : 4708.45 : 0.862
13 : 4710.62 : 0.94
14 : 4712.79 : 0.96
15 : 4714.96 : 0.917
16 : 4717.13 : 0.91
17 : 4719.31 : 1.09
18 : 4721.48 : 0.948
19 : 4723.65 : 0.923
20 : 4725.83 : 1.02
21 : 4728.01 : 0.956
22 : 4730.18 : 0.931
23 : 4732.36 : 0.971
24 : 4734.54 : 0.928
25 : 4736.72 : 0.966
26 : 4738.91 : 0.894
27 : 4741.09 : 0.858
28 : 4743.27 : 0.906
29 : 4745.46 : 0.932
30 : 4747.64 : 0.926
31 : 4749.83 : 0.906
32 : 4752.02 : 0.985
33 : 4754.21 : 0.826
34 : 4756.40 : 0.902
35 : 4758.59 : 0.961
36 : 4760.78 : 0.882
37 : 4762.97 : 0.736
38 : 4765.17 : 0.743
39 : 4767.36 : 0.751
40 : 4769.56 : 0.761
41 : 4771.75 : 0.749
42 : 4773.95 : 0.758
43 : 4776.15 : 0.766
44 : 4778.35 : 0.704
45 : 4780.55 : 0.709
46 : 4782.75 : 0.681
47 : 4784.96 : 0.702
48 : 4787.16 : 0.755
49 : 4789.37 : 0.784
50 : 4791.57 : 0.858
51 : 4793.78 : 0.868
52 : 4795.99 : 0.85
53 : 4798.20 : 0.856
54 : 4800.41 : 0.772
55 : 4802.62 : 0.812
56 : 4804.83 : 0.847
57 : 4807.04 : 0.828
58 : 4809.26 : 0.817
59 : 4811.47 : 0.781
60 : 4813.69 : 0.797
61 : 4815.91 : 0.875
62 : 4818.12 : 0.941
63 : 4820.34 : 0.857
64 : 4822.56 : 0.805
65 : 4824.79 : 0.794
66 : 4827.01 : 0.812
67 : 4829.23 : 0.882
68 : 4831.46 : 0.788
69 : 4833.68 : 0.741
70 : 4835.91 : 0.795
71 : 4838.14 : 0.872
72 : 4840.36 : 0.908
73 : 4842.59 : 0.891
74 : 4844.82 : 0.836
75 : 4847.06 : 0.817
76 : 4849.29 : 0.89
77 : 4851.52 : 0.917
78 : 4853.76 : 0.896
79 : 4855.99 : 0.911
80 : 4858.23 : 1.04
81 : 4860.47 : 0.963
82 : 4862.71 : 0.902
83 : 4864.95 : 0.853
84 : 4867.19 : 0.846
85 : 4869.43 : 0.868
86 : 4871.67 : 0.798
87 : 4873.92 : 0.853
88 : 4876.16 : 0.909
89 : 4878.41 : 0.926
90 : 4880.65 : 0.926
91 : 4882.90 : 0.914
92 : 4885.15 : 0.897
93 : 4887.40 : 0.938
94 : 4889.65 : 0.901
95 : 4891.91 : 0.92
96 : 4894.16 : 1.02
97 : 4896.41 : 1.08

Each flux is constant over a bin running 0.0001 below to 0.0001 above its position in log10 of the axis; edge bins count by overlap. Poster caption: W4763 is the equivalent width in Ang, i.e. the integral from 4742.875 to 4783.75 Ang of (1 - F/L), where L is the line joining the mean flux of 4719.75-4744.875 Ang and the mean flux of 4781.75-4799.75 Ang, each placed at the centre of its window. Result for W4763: 2.2 Ang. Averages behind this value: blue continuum 0.94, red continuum 0.794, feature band 0.819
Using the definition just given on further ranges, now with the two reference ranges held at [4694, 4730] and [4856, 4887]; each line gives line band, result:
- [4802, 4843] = 3.68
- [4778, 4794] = 2.97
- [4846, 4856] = 0.25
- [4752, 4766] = 1.18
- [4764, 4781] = 3.40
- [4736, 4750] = 0.40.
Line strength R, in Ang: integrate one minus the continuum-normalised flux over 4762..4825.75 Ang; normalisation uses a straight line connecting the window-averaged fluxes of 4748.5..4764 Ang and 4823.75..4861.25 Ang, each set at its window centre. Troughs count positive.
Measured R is 6.2 Ang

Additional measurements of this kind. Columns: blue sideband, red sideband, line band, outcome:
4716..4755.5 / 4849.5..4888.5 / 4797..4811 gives 1.51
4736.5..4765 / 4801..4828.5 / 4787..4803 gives 0.48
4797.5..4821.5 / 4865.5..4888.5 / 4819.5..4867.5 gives -0.20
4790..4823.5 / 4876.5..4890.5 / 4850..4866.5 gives -0.60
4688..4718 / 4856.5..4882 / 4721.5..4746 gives -0.47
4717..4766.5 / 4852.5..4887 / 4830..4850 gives 1.49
